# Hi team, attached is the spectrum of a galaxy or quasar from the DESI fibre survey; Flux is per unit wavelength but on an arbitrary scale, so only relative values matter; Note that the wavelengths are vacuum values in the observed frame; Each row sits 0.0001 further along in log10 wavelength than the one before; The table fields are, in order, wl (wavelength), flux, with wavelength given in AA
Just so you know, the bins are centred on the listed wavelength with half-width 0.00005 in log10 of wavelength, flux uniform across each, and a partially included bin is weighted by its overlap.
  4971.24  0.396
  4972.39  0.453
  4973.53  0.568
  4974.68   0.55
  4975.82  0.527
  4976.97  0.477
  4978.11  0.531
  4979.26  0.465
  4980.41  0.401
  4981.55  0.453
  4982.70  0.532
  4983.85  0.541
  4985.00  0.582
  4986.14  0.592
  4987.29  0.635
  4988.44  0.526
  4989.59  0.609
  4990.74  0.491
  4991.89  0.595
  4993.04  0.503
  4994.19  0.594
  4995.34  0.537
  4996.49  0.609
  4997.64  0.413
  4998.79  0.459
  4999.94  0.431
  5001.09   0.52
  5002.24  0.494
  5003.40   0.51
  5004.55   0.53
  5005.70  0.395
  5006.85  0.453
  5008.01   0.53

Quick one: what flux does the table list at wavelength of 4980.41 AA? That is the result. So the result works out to 0.401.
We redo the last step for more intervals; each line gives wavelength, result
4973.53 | 0.568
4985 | 0.582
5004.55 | 0.53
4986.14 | 0.592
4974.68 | 0.55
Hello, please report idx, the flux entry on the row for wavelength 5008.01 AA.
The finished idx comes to 0.53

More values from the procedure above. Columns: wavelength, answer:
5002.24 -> 0.494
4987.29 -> 0.635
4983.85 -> 0.541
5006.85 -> 0.453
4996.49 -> 0.609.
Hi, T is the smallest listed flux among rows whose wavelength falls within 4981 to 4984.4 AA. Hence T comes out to 0.453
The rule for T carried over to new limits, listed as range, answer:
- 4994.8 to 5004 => 0.413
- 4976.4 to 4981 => 0.401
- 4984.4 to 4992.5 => 0.491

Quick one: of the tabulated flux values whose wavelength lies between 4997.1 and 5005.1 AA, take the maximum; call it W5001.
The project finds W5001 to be 0.53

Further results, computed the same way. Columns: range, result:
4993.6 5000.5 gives 0.609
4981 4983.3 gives 0.532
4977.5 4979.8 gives 0.531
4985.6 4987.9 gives 0.635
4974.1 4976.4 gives 0.55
